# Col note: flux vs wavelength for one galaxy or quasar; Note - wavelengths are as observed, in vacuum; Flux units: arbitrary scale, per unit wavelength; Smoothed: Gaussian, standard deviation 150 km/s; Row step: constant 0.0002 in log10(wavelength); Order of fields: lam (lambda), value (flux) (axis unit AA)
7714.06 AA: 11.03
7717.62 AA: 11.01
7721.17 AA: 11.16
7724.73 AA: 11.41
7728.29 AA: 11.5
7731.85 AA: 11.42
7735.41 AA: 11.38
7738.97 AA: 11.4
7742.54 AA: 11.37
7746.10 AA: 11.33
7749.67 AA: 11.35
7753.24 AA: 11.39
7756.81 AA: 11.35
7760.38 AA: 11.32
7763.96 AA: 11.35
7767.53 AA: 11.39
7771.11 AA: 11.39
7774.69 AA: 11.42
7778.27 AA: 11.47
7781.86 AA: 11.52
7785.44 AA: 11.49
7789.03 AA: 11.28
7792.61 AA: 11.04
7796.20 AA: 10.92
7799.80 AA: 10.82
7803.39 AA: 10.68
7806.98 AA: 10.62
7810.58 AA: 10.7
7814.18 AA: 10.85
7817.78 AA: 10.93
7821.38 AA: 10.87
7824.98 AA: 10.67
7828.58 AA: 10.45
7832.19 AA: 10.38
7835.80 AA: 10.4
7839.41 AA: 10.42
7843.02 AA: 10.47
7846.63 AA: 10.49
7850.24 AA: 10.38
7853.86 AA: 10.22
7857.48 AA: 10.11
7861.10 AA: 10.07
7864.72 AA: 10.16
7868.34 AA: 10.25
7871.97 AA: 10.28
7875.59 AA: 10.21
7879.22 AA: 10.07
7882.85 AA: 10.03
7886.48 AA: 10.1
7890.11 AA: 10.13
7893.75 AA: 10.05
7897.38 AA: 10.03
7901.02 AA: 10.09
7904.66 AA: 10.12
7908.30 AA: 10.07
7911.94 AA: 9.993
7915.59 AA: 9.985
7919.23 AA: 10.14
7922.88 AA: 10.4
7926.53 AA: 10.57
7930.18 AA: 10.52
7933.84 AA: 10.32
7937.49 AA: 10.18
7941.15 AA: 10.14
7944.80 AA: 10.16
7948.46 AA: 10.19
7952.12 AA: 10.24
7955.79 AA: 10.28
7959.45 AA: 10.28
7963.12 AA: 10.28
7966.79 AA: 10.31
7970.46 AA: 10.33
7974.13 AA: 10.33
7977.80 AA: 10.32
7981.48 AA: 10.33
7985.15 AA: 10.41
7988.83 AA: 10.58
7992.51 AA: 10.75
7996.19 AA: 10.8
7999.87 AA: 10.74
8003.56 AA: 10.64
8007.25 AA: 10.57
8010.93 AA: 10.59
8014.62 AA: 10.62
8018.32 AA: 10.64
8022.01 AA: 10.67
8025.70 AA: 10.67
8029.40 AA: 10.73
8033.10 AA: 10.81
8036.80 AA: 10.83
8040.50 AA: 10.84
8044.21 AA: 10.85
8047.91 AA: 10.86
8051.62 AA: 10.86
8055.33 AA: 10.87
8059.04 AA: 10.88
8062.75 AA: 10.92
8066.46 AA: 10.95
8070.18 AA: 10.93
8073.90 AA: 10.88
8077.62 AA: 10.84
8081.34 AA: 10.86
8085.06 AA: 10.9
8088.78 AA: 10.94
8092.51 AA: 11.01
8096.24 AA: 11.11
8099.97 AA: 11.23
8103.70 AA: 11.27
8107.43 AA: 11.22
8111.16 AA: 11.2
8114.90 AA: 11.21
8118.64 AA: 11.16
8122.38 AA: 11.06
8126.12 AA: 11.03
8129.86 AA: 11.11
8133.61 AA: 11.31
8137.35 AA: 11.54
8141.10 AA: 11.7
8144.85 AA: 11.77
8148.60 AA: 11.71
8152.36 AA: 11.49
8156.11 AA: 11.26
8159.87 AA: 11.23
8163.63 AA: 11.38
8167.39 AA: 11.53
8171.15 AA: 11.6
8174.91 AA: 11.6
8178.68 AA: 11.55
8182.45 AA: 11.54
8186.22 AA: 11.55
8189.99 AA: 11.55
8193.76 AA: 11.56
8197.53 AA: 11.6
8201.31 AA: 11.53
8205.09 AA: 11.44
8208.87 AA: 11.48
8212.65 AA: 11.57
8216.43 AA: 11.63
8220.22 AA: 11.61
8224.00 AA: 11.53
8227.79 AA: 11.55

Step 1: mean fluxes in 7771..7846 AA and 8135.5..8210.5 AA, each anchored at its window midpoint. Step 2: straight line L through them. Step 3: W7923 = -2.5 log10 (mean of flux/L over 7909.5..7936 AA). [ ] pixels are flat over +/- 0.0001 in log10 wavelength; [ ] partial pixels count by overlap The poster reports 0.083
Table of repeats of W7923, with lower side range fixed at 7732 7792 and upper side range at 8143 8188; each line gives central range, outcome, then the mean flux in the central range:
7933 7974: 0.12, 10.2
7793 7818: 0.06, 10.8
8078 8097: 0.05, 10.9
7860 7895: 0.13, 10.1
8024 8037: 0.07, 10.7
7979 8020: 0.08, 10.6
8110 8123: 0.03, 11.2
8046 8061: 0.06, 10.9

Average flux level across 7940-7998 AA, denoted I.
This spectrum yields 10.4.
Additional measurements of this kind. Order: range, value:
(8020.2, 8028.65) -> 10.7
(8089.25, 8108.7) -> 11.1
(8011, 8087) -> 10.8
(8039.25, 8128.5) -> 11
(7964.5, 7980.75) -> 10.3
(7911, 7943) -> 10.3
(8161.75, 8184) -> 11.5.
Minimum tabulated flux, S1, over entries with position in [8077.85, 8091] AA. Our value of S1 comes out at 10.86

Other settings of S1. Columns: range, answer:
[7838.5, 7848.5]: 10.42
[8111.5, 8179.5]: 11.03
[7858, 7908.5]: 10.03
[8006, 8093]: 10.57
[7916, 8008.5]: 10.14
